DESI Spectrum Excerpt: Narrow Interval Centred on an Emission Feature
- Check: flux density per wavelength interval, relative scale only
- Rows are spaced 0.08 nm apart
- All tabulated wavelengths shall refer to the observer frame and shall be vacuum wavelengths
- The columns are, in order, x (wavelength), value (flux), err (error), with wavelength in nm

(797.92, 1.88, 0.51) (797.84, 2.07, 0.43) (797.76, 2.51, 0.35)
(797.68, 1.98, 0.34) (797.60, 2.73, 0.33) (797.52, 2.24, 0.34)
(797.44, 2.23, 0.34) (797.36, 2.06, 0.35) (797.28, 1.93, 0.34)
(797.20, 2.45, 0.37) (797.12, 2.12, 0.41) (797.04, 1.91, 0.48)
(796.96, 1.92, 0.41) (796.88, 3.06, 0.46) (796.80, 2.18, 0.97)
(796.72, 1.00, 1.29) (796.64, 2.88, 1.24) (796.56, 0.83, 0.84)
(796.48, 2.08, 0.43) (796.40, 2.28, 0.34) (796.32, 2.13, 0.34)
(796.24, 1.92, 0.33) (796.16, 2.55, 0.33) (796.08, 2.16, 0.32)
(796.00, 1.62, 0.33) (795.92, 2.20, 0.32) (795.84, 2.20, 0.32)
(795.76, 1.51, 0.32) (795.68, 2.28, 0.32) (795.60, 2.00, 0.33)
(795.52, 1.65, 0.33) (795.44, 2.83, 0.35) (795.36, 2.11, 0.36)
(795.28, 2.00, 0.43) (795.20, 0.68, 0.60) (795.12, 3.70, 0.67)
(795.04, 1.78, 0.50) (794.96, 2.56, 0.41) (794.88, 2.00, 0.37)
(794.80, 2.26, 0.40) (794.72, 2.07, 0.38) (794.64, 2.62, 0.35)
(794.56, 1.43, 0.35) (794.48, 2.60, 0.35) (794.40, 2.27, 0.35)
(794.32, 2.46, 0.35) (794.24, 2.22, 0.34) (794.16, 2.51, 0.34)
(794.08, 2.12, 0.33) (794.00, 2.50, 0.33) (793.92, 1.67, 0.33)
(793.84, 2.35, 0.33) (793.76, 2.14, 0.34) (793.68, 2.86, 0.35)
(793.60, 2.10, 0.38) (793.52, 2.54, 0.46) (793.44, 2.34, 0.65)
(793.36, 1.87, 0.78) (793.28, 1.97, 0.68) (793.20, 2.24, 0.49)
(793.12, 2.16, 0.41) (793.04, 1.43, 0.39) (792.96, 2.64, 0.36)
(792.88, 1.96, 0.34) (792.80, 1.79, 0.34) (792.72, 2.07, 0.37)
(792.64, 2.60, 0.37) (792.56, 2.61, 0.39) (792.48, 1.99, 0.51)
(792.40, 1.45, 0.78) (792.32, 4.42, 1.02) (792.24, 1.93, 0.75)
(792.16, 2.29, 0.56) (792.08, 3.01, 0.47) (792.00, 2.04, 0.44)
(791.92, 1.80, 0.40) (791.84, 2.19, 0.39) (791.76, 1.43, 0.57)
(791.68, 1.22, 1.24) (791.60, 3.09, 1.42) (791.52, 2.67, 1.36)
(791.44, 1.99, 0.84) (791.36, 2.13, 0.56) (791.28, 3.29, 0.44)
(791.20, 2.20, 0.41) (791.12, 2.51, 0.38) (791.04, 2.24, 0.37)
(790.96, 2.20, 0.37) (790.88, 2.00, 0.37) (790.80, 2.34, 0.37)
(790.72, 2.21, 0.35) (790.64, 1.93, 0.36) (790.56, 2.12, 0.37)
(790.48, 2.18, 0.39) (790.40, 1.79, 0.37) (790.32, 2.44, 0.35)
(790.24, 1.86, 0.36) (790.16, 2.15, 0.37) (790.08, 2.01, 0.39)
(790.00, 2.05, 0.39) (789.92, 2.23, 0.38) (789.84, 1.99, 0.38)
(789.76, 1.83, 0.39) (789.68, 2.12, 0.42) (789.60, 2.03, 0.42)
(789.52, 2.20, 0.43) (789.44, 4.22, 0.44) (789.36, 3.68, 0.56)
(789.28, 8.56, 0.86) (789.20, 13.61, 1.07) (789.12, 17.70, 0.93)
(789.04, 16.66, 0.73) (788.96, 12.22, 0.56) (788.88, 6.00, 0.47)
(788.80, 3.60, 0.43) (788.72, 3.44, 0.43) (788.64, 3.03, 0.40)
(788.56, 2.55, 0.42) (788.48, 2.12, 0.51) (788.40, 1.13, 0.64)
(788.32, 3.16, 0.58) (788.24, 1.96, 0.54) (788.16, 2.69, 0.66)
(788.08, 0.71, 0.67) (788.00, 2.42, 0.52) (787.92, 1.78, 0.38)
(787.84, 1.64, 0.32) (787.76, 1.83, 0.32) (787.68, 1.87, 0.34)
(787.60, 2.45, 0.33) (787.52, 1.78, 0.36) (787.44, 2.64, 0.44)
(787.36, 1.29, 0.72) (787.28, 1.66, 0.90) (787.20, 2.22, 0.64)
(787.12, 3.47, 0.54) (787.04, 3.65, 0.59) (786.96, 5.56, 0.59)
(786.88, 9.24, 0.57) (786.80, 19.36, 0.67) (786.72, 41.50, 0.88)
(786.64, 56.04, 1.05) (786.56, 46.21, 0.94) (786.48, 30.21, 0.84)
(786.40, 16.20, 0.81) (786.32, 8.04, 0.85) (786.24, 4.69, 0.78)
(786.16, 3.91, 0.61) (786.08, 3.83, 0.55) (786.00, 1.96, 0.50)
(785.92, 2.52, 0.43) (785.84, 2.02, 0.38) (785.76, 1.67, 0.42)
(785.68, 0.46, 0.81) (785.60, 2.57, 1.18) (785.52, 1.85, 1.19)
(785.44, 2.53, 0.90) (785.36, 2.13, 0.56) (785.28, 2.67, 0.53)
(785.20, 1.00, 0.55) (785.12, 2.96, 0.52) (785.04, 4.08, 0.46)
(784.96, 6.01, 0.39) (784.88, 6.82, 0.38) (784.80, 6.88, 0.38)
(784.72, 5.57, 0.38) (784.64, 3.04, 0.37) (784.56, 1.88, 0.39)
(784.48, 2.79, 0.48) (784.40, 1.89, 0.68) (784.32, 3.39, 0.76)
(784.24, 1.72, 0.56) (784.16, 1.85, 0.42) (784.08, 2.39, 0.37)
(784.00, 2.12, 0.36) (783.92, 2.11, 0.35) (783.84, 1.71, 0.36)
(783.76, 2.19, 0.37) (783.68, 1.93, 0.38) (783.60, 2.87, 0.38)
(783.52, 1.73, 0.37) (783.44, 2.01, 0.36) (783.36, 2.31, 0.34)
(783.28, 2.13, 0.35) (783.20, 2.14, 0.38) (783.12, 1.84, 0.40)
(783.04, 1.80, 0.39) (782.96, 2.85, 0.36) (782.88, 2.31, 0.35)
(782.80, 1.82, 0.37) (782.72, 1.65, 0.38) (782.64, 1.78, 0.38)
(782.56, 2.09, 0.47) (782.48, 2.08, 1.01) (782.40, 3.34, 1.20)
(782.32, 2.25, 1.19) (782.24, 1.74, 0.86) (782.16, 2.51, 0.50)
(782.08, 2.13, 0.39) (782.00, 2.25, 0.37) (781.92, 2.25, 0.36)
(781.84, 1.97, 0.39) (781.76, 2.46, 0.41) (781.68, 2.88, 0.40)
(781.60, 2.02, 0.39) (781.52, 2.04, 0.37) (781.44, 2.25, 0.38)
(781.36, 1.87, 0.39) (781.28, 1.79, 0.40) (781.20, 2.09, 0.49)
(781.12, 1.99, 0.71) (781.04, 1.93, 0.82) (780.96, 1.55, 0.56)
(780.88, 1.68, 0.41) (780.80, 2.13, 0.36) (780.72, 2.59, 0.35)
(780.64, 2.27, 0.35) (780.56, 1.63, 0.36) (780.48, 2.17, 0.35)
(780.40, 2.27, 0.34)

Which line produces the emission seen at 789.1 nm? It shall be [N II] 6583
